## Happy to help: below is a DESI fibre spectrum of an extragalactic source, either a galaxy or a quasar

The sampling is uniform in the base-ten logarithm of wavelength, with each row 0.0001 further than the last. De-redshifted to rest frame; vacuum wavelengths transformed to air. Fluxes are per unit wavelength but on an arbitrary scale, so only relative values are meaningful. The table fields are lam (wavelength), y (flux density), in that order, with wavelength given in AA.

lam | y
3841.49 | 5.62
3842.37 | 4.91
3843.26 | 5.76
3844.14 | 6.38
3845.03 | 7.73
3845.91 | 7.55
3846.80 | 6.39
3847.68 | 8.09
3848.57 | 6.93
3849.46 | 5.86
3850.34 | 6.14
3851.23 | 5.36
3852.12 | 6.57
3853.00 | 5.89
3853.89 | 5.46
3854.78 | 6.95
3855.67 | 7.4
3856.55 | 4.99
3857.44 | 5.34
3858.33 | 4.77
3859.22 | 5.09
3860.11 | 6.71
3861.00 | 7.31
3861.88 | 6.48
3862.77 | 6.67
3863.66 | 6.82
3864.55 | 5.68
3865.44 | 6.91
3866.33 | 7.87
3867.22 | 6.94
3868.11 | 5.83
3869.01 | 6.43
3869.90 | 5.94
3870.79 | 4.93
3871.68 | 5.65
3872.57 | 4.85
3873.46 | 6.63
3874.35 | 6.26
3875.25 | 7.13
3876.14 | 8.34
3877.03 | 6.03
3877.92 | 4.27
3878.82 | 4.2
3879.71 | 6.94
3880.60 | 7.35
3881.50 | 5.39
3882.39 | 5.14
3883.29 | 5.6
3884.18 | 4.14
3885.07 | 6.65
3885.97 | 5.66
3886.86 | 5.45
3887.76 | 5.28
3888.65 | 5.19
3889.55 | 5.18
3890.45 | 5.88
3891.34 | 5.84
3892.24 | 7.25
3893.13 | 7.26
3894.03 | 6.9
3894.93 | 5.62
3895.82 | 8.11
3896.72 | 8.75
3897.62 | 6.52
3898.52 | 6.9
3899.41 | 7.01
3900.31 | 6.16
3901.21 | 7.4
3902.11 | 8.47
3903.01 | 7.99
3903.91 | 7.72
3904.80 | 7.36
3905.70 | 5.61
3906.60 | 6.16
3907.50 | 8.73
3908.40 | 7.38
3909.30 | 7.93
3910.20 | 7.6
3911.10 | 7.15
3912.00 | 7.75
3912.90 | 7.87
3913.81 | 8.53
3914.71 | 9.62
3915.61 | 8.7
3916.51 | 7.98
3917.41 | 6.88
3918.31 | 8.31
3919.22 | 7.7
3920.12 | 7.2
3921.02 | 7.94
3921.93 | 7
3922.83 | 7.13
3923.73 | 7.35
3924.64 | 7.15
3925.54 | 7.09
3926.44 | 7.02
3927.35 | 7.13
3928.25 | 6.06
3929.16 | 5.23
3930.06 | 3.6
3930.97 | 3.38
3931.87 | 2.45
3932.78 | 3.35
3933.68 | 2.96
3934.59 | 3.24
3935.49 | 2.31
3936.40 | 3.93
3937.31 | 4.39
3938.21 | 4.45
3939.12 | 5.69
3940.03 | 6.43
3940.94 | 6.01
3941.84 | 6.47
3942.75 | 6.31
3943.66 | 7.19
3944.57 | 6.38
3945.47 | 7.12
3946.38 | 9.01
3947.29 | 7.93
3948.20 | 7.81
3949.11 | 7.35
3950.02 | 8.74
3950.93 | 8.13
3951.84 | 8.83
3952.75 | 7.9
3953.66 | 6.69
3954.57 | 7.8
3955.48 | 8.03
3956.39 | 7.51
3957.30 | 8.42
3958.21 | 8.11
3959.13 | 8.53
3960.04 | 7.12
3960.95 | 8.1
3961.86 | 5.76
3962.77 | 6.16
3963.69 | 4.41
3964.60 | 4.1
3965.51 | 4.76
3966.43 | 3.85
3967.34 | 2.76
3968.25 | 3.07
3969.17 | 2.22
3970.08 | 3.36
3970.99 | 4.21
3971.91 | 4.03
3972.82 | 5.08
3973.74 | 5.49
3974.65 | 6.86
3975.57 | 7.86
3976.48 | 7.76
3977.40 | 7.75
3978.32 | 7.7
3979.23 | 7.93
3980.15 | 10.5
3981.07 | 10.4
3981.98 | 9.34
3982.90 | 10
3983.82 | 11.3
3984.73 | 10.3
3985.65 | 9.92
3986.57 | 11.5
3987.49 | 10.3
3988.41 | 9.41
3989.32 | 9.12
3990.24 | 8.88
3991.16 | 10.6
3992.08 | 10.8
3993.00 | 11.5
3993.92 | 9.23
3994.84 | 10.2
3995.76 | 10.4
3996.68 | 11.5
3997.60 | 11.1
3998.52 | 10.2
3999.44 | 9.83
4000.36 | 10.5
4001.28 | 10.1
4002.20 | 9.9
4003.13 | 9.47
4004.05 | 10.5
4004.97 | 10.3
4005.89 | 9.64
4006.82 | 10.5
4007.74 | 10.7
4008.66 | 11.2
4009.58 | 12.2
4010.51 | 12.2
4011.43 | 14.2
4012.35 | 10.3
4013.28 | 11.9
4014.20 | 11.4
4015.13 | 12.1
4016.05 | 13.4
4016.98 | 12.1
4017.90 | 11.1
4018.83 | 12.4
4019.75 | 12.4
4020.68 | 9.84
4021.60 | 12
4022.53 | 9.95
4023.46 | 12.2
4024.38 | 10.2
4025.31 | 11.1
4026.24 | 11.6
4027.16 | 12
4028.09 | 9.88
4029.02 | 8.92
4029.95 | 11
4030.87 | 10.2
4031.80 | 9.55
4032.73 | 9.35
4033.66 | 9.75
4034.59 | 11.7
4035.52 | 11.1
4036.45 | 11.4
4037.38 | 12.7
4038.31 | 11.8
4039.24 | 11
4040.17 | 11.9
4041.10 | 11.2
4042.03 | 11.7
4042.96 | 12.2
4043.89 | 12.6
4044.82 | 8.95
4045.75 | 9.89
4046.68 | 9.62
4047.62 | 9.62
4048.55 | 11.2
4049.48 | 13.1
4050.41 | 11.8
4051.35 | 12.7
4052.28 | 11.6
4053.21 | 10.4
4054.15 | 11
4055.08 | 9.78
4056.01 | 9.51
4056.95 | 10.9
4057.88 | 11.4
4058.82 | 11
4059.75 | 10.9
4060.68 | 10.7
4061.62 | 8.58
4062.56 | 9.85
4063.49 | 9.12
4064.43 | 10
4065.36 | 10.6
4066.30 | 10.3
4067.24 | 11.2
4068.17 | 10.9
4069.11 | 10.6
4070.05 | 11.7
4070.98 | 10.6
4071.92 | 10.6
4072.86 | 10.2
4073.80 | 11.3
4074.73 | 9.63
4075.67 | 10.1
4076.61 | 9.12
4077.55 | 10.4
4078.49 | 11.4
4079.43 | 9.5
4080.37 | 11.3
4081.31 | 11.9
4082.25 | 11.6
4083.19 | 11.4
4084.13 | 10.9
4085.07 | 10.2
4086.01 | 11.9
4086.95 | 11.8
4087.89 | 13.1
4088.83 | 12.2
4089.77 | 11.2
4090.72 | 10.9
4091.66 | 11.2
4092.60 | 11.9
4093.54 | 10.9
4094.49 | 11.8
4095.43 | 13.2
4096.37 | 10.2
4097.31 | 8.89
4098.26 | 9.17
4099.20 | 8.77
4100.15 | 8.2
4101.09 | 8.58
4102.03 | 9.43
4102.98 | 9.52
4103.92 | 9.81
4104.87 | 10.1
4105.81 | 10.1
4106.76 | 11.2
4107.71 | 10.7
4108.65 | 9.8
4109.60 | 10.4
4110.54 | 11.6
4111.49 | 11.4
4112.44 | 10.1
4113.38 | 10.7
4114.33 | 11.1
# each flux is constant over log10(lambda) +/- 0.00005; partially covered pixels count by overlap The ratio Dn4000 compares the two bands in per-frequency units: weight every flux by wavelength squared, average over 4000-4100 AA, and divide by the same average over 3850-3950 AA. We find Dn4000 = 1.84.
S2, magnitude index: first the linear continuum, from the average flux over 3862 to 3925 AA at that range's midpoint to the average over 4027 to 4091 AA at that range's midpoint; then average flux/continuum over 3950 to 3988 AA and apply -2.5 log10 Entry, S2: 0.200 mag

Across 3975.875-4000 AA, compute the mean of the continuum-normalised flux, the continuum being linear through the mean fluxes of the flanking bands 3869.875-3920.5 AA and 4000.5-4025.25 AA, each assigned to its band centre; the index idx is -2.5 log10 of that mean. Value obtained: 0.04 mag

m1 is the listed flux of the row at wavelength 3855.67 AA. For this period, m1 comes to 7.4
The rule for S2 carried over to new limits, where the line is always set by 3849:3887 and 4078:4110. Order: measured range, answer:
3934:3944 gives 0.43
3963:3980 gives 0.48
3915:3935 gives 0.17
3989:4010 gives -0.18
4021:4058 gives -0.15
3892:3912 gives -0.08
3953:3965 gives 0.13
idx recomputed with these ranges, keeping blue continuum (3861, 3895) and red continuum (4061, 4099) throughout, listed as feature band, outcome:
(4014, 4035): -0.17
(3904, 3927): -0.09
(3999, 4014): -0.19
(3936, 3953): 0.12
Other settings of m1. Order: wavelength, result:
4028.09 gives 9.88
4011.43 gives 14.2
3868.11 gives 5.83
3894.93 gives 5.62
